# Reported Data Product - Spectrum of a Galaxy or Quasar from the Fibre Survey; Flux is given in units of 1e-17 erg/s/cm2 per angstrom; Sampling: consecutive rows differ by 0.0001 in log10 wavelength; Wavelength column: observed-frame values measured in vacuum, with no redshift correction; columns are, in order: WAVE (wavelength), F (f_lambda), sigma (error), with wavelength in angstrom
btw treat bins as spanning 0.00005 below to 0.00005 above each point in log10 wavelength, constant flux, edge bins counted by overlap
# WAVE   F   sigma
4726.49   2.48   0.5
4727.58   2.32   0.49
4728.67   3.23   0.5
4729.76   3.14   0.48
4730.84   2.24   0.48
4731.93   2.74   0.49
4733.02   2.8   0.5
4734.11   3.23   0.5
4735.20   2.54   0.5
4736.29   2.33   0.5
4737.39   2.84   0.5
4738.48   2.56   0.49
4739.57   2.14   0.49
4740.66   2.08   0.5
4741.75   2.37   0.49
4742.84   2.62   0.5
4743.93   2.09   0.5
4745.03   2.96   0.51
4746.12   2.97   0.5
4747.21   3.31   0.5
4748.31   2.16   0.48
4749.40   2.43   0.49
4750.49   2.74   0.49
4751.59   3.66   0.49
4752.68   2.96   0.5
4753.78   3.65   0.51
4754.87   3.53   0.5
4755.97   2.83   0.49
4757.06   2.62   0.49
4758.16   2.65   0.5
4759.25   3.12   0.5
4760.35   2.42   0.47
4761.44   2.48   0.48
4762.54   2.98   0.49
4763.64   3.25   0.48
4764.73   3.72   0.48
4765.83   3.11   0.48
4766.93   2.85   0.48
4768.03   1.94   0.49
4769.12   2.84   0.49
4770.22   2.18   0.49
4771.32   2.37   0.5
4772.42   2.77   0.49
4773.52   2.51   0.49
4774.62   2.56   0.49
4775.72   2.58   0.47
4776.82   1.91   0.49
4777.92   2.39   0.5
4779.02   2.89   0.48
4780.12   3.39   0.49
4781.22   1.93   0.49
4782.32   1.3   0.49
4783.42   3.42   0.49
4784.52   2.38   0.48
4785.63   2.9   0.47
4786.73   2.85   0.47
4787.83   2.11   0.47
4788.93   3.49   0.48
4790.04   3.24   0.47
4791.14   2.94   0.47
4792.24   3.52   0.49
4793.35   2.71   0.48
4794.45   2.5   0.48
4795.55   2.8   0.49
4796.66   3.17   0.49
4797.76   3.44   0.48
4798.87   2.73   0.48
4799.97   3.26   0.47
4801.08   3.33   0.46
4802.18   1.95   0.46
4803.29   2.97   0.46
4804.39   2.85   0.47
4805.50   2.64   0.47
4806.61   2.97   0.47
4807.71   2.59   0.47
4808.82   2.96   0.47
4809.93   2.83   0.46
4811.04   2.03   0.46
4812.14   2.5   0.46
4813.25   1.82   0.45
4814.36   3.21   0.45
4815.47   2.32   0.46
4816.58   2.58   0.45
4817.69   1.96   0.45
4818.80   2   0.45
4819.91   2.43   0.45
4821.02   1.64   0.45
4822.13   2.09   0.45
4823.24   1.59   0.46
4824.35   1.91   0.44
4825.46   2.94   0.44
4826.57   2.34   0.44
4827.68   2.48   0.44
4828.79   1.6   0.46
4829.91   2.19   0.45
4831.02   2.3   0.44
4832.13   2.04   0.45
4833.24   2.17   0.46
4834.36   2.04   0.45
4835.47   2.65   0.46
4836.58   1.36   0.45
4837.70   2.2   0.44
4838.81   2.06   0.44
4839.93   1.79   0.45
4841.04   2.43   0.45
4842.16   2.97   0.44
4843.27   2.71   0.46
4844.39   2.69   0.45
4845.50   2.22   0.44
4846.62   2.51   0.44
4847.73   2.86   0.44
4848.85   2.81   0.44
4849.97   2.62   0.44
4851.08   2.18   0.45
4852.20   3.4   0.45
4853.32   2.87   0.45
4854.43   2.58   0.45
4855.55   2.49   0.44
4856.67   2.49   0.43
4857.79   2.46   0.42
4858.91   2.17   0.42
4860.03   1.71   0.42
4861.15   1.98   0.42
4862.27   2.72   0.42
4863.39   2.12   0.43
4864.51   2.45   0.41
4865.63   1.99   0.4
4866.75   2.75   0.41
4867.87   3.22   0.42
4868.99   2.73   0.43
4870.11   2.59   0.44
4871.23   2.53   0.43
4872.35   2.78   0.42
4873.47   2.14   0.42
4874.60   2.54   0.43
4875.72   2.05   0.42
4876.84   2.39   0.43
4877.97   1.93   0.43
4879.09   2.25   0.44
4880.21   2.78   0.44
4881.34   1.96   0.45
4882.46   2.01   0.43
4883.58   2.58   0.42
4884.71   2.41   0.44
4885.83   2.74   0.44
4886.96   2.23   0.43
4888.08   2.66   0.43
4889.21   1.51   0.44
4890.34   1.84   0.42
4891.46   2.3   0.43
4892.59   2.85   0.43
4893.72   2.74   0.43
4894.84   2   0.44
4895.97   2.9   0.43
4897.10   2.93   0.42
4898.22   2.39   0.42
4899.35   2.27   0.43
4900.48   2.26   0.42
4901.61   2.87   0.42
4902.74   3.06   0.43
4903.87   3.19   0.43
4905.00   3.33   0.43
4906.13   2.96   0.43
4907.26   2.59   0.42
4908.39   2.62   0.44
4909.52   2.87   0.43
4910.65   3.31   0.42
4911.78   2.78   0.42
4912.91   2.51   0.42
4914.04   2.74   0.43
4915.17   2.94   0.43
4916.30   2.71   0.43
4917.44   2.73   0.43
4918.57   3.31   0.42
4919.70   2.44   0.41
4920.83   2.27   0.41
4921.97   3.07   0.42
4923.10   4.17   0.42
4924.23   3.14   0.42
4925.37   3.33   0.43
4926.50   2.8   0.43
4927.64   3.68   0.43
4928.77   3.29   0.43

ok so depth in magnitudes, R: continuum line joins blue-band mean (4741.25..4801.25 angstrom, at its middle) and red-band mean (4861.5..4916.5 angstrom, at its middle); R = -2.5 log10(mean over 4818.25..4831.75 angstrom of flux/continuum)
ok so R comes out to 0.25 mag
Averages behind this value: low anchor 2.79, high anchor 2.55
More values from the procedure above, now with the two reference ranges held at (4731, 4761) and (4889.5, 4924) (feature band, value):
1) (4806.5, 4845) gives 0.20 mag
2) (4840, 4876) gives 0.10 mag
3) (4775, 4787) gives 0.09 mag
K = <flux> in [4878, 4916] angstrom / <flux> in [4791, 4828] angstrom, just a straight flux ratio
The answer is 1.0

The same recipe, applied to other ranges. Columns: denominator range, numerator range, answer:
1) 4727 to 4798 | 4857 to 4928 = 0.95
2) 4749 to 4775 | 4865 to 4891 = 0.83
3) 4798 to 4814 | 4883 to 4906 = 0.95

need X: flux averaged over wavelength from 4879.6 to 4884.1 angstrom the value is 2.33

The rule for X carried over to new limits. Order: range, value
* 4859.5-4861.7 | 1.85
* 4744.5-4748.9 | 2.85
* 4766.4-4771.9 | 2.44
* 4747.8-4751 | 2.45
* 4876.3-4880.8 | 2.33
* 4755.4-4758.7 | 2.7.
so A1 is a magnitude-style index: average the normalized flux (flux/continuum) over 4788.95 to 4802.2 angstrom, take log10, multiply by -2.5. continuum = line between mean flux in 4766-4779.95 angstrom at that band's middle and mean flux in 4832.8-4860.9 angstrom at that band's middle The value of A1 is -0.21 mag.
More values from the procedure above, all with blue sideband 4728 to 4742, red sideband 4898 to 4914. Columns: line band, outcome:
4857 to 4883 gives 0.170 mag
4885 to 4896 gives 0.181 mag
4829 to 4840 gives 0.296 mag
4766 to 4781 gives 0.050 mag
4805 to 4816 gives 0.049 mag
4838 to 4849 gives 0.104 mag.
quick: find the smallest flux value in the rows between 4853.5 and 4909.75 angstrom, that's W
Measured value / 1.51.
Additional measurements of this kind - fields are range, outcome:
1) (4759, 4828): 1.3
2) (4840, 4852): 2.18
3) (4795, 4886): 1.36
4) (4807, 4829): 1.59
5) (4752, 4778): 1.91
